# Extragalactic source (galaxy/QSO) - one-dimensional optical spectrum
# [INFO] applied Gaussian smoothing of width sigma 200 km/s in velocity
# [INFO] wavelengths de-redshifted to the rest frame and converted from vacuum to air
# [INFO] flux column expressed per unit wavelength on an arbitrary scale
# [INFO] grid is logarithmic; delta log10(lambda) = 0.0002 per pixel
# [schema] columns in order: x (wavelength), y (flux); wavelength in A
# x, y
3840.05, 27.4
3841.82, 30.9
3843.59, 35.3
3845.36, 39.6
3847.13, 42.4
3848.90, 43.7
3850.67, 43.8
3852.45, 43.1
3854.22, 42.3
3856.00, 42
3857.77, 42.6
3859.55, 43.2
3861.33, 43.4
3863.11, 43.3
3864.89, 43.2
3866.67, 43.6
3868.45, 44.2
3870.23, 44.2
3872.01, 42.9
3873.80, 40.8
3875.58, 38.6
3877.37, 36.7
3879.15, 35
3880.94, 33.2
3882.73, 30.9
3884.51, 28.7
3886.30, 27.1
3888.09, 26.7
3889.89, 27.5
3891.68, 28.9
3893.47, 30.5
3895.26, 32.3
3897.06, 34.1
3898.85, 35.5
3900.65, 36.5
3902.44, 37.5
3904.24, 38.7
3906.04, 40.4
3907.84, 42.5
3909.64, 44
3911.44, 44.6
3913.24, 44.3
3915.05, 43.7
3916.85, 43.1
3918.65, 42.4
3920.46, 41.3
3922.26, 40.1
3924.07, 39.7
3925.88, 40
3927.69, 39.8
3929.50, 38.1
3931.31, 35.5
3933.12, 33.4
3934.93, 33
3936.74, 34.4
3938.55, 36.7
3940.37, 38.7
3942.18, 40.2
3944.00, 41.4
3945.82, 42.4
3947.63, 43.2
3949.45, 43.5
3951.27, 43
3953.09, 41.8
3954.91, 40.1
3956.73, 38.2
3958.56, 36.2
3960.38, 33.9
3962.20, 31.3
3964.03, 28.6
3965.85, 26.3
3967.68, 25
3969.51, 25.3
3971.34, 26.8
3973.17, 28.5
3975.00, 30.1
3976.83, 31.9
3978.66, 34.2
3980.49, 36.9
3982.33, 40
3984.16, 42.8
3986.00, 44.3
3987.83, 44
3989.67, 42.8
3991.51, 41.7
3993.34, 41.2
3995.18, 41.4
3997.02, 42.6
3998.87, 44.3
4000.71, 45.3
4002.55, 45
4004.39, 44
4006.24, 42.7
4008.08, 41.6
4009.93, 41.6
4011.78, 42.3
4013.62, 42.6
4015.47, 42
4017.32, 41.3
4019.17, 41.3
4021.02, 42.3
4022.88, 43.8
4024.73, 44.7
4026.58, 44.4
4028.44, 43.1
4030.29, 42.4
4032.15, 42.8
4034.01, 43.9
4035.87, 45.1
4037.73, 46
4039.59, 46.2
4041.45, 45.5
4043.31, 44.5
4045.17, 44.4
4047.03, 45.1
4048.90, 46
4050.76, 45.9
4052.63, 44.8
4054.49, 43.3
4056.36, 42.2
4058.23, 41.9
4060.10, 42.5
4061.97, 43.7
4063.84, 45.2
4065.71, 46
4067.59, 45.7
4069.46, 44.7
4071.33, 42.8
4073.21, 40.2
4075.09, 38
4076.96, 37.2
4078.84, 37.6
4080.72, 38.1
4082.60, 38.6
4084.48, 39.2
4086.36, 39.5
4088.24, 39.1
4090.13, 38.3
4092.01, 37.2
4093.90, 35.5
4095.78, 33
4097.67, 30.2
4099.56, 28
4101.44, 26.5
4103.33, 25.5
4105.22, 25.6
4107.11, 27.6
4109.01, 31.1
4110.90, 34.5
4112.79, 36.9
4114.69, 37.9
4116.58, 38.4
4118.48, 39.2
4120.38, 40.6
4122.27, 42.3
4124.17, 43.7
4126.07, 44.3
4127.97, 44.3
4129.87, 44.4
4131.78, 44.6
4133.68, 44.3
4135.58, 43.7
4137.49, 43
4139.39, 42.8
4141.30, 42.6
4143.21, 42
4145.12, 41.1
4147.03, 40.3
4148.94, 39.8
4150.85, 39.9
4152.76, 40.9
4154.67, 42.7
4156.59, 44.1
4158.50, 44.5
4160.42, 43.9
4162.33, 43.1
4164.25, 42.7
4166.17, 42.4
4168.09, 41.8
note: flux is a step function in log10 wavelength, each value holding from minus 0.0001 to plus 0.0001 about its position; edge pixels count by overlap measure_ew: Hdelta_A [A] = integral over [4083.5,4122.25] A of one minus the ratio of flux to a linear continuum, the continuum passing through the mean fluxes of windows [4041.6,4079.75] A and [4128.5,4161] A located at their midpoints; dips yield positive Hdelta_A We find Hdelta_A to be 7.7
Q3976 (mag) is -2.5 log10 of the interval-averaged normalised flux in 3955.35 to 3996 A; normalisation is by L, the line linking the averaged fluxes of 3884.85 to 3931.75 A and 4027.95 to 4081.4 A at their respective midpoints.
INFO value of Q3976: 0.15 mag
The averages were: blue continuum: 37.4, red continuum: 43.3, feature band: 35.1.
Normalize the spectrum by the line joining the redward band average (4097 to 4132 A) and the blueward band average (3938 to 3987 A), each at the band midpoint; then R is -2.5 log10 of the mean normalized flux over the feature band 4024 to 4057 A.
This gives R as -0.231 mag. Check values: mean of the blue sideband 36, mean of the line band 44.5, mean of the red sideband 36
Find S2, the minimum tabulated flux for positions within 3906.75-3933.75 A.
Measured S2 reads 33.4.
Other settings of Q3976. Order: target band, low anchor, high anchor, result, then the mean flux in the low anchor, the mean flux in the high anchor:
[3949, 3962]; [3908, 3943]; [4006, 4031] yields 0.046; 39.7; 42.6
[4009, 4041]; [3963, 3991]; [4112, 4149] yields -0.188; 33.9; 41.9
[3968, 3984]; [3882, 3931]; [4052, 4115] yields 0.164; 37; 37.5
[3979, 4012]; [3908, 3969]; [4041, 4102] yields -0.083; 38.4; 40.3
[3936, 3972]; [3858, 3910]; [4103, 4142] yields 0.051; 37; 39.1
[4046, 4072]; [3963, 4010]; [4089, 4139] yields -0.187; 37.6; 37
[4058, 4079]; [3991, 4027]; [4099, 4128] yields -0.102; 42.8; 35.2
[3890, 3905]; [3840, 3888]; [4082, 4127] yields 0.138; 39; 35.5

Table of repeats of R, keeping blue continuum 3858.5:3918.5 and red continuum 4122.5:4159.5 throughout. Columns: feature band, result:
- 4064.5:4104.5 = 0.12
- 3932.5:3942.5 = 0.09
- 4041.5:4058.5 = -0.09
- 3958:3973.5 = 0.33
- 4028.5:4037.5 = -0.08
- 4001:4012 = -0.07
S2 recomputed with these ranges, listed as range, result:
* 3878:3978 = 25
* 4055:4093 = 37.2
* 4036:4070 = 41.9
